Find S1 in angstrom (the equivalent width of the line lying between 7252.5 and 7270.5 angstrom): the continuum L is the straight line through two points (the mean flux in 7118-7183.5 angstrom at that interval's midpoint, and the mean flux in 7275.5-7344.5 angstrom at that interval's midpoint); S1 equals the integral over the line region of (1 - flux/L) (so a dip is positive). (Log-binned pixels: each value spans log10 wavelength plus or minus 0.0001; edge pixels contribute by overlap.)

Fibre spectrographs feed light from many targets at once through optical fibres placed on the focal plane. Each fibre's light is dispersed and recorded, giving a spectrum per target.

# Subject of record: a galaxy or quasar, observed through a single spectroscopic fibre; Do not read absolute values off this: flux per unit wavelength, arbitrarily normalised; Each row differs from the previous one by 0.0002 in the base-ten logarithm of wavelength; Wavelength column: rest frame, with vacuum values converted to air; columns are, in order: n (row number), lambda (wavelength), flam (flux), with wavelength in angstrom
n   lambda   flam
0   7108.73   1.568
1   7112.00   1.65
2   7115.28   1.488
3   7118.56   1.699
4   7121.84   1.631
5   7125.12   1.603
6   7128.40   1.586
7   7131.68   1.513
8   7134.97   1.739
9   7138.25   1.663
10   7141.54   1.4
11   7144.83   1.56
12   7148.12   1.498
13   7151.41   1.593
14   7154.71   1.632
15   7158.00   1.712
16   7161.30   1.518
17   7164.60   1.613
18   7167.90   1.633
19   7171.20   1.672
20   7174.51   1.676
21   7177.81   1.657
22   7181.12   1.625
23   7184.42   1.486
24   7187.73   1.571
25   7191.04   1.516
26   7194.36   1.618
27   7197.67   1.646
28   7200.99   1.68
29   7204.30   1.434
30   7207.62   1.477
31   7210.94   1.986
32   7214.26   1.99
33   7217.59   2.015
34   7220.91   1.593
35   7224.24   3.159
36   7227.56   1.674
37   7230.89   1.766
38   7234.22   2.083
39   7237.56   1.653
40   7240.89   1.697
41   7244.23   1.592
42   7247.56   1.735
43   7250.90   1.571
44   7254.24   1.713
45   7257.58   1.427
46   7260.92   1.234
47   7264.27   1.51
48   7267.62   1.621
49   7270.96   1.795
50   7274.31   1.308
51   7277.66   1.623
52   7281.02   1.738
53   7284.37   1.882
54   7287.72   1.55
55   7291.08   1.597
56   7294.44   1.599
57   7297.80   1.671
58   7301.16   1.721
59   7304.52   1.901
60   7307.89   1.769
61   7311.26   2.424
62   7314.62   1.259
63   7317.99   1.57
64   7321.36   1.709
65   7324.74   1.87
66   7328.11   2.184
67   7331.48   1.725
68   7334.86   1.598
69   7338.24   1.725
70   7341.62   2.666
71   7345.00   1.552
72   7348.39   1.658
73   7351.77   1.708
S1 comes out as 2.2 angstrom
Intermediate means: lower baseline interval 1.61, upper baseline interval 1.78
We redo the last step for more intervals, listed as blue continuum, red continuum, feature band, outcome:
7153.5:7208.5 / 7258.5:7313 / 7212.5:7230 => -4.7 angstrom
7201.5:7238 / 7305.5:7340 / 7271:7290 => 2.0 angstrom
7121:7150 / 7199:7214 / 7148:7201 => 0.7 angstrom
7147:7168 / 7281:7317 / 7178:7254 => -4.3 angstrom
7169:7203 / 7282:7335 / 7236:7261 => 1.3 angstrom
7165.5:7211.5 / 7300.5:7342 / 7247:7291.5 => 4.0 angstrom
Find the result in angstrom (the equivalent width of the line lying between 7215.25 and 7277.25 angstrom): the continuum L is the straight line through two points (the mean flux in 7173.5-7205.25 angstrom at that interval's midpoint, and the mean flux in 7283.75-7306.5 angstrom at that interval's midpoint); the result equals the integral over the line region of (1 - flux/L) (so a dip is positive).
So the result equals -3.2 angstrom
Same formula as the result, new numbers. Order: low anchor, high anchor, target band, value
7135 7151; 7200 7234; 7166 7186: 0.9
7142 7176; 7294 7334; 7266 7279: 1.1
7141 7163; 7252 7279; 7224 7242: -4.5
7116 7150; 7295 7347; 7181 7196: 0.9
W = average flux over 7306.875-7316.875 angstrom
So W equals 1.81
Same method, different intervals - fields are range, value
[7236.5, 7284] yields 1.59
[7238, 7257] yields 1.65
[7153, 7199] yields 1.61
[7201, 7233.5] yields 1.89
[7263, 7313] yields 1.72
